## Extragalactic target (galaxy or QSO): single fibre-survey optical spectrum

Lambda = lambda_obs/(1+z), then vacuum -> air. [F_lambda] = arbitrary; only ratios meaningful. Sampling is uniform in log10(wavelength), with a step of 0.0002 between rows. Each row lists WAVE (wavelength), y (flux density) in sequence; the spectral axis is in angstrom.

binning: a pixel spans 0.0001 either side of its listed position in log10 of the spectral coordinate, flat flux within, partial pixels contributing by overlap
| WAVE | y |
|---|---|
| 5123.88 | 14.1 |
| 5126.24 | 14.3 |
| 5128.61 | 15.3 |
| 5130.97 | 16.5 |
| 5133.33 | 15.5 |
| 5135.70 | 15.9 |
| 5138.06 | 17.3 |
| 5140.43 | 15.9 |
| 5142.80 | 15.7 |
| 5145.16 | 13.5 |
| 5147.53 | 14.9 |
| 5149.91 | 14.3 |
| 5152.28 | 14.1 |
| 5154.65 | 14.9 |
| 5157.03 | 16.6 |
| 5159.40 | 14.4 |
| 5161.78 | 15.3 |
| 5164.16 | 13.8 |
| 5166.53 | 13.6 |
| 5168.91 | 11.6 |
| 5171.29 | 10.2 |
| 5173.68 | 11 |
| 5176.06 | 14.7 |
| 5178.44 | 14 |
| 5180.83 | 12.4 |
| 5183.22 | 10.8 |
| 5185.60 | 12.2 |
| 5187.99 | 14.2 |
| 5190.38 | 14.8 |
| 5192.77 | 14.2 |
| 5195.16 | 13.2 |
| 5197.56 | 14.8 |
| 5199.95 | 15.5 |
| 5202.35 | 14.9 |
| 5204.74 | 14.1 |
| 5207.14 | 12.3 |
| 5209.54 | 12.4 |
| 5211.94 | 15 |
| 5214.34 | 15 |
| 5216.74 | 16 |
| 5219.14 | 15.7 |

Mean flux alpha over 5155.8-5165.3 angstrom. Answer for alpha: 15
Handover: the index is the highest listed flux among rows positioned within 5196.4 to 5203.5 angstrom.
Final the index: 15.5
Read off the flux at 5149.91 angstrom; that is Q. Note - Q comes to 14.3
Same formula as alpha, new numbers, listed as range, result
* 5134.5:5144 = 16.2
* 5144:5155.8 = 14.3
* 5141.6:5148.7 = 14.7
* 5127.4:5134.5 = 15.8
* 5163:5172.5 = 12.3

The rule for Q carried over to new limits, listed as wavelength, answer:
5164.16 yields 13.8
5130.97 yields 16.5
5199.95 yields 15.5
